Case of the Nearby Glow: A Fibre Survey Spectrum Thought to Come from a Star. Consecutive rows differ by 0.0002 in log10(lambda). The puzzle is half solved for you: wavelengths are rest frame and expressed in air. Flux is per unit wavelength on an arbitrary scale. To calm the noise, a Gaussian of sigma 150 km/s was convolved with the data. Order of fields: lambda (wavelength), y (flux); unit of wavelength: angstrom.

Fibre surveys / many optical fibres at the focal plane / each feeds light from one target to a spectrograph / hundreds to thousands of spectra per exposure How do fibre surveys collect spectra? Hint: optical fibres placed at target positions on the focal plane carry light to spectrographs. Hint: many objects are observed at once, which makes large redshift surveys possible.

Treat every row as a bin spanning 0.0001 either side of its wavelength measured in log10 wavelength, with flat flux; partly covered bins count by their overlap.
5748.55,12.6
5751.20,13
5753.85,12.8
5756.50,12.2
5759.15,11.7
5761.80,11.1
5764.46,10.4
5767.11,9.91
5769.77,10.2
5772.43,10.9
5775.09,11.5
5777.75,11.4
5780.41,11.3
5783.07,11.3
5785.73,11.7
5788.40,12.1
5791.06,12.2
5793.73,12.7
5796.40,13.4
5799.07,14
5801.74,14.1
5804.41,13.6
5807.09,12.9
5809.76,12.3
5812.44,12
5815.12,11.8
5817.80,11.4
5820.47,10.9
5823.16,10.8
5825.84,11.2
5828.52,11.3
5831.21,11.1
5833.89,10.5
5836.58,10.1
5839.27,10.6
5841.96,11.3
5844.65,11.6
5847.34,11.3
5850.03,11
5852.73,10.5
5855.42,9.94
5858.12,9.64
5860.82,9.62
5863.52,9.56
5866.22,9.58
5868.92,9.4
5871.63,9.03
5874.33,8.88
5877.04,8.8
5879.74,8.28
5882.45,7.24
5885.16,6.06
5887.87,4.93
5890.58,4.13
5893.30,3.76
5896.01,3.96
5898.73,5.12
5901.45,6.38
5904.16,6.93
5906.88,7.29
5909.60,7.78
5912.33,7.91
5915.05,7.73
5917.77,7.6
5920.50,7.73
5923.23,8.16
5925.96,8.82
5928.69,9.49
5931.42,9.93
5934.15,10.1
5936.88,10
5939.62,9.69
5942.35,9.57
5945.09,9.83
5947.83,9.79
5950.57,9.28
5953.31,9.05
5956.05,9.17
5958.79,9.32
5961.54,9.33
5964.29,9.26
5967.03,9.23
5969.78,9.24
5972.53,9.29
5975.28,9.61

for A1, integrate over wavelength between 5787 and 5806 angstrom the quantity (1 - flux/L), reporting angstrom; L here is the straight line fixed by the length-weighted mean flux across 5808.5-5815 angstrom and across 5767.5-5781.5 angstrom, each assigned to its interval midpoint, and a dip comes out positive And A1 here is -2.5 angstrom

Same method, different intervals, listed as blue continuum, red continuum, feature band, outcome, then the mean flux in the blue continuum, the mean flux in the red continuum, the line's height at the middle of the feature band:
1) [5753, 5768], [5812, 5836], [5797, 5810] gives -2.6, 11.4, 11.2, 11.2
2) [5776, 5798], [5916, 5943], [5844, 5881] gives 2.5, 12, 9.08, 10.5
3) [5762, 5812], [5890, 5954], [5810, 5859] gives -2.0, 12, 7.96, 10.6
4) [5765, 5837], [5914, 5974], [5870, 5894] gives 7.9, 11.7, 9.17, 10.3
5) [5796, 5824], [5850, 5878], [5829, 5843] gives 0.4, 12.5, 9.58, 11.1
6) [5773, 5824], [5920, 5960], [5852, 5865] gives 1.4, 12.2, 9.36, 11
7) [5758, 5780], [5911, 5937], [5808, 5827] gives -2.4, 10.9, 8.69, 10.2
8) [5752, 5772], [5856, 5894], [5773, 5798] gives -3.4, 11.2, 7.89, 10.5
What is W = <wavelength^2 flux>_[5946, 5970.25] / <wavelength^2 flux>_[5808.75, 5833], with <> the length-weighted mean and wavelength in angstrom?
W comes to 0.86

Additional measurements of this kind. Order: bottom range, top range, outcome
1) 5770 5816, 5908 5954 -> 0.77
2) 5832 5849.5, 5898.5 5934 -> 0.75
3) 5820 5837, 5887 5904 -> 0.46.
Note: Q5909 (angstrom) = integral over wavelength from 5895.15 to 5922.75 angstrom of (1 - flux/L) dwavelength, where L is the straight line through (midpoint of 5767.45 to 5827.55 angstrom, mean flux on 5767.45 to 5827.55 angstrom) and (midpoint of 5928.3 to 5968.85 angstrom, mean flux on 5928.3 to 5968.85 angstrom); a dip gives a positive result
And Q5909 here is 8.73 angstrom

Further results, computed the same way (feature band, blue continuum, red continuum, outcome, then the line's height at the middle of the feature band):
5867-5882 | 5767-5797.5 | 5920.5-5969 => 2.2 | 10.3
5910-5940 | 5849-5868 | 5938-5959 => 2.6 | 9.6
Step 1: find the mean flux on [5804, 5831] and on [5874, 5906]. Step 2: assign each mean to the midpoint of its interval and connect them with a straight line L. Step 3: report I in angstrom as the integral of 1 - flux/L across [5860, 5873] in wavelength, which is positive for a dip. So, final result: -2.43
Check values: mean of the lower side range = 11.7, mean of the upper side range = 6.14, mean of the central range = 9.43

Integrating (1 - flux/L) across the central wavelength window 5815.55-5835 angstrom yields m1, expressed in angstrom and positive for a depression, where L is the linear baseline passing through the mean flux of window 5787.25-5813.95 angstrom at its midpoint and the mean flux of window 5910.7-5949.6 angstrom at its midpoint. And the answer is 1.78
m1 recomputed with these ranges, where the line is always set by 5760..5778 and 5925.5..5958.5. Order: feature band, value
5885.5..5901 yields 8.3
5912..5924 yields 2.4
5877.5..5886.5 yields 2.4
